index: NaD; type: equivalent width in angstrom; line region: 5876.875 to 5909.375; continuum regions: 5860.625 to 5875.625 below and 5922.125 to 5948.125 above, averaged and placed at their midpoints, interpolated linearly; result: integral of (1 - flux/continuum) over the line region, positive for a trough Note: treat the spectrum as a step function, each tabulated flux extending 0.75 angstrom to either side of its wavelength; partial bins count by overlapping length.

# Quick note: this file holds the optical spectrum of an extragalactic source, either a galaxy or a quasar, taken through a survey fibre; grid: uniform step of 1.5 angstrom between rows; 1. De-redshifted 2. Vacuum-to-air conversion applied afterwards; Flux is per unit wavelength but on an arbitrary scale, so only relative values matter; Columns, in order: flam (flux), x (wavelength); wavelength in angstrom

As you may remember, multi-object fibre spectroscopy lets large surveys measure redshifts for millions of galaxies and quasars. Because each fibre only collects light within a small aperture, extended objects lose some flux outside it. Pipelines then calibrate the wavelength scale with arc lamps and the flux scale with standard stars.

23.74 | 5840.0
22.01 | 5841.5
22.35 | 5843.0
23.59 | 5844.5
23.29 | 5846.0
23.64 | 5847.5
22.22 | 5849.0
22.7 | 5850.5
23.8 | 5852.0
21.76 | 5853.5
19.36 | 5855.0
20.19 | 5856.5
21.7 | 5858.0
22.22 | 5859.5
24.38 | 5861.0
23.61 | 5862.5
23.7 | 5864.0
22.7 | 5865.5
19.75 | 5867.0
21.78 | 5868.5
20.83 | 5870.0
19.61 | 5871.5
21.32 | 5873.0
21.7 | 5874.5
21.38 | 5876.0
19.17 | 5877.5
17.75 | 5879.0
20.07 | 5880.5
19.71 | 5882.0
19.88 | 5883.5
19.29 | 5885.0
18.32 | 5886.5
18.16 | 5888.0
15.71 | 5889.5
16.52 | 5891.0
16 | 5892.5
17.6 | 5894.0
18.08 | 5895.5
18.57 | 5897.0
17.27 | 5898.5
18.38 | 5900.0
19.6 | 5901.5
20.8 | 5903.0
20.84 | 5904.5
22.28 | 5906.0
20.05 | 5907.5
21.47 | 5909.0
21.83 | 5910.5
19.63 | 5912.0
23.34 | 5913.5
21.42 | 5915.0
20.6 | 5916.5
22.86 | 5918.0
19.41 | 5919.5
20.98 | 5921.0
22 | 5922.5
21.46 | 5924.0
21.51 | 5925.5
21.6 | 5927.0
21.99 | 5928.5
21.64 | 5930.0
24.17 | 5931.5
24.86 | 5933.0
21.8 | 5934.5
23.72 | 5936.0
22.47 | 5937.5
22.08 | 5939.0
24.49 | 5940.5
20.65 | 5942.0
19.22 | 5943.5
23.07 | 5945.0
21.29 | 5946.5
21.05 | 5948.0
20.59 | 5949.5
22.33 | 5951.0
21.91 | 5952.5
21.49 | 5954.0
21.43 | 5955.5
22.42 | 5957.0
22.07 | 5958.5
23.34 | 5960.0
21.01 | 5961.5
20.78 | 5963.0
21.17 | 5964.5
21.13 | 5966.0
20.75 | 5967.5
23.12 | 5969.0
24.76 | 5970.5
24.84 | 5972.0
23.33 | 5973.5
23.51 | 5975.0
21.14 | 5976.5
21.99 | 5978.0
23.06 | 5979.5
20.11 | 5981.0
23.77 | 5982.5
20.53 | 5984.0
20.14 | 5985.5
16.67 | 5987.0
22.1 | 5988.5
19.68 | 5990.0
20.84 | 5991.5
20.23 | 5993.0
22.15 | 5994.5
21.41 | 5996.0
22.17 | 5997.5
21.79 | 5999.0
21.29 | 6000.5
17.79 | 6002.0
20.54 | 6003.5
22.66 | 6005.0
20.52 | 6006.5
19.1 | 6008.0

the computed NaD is 4.6 angstrom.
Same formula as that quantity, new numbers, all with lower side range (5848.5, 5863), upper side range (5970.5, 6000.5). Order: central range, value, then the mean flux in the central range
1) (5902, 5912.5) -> 0.5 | 21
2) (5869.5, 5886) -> 1.5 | 20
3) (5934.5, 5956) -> -0.1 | 21.8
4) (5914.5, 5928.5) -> 0.3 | 21.3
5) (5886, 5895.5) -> 2.1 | 17.1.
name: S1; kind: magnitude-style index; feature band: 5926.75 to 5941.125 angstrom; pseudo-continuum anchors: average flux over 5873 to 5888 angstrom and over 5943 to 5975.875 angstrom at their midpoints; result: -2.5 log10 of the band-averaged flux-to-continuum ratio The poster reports -0.08 mag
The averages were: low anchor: 19.7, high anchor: 22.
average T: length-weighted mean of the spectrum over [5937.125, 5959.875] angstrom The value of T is 21.8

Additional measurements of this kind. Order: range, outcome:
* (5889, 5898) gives 17.1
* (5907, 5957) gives 21.8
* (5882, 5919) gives 19.5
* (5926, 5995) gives 21.9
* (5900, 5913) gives 20.7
